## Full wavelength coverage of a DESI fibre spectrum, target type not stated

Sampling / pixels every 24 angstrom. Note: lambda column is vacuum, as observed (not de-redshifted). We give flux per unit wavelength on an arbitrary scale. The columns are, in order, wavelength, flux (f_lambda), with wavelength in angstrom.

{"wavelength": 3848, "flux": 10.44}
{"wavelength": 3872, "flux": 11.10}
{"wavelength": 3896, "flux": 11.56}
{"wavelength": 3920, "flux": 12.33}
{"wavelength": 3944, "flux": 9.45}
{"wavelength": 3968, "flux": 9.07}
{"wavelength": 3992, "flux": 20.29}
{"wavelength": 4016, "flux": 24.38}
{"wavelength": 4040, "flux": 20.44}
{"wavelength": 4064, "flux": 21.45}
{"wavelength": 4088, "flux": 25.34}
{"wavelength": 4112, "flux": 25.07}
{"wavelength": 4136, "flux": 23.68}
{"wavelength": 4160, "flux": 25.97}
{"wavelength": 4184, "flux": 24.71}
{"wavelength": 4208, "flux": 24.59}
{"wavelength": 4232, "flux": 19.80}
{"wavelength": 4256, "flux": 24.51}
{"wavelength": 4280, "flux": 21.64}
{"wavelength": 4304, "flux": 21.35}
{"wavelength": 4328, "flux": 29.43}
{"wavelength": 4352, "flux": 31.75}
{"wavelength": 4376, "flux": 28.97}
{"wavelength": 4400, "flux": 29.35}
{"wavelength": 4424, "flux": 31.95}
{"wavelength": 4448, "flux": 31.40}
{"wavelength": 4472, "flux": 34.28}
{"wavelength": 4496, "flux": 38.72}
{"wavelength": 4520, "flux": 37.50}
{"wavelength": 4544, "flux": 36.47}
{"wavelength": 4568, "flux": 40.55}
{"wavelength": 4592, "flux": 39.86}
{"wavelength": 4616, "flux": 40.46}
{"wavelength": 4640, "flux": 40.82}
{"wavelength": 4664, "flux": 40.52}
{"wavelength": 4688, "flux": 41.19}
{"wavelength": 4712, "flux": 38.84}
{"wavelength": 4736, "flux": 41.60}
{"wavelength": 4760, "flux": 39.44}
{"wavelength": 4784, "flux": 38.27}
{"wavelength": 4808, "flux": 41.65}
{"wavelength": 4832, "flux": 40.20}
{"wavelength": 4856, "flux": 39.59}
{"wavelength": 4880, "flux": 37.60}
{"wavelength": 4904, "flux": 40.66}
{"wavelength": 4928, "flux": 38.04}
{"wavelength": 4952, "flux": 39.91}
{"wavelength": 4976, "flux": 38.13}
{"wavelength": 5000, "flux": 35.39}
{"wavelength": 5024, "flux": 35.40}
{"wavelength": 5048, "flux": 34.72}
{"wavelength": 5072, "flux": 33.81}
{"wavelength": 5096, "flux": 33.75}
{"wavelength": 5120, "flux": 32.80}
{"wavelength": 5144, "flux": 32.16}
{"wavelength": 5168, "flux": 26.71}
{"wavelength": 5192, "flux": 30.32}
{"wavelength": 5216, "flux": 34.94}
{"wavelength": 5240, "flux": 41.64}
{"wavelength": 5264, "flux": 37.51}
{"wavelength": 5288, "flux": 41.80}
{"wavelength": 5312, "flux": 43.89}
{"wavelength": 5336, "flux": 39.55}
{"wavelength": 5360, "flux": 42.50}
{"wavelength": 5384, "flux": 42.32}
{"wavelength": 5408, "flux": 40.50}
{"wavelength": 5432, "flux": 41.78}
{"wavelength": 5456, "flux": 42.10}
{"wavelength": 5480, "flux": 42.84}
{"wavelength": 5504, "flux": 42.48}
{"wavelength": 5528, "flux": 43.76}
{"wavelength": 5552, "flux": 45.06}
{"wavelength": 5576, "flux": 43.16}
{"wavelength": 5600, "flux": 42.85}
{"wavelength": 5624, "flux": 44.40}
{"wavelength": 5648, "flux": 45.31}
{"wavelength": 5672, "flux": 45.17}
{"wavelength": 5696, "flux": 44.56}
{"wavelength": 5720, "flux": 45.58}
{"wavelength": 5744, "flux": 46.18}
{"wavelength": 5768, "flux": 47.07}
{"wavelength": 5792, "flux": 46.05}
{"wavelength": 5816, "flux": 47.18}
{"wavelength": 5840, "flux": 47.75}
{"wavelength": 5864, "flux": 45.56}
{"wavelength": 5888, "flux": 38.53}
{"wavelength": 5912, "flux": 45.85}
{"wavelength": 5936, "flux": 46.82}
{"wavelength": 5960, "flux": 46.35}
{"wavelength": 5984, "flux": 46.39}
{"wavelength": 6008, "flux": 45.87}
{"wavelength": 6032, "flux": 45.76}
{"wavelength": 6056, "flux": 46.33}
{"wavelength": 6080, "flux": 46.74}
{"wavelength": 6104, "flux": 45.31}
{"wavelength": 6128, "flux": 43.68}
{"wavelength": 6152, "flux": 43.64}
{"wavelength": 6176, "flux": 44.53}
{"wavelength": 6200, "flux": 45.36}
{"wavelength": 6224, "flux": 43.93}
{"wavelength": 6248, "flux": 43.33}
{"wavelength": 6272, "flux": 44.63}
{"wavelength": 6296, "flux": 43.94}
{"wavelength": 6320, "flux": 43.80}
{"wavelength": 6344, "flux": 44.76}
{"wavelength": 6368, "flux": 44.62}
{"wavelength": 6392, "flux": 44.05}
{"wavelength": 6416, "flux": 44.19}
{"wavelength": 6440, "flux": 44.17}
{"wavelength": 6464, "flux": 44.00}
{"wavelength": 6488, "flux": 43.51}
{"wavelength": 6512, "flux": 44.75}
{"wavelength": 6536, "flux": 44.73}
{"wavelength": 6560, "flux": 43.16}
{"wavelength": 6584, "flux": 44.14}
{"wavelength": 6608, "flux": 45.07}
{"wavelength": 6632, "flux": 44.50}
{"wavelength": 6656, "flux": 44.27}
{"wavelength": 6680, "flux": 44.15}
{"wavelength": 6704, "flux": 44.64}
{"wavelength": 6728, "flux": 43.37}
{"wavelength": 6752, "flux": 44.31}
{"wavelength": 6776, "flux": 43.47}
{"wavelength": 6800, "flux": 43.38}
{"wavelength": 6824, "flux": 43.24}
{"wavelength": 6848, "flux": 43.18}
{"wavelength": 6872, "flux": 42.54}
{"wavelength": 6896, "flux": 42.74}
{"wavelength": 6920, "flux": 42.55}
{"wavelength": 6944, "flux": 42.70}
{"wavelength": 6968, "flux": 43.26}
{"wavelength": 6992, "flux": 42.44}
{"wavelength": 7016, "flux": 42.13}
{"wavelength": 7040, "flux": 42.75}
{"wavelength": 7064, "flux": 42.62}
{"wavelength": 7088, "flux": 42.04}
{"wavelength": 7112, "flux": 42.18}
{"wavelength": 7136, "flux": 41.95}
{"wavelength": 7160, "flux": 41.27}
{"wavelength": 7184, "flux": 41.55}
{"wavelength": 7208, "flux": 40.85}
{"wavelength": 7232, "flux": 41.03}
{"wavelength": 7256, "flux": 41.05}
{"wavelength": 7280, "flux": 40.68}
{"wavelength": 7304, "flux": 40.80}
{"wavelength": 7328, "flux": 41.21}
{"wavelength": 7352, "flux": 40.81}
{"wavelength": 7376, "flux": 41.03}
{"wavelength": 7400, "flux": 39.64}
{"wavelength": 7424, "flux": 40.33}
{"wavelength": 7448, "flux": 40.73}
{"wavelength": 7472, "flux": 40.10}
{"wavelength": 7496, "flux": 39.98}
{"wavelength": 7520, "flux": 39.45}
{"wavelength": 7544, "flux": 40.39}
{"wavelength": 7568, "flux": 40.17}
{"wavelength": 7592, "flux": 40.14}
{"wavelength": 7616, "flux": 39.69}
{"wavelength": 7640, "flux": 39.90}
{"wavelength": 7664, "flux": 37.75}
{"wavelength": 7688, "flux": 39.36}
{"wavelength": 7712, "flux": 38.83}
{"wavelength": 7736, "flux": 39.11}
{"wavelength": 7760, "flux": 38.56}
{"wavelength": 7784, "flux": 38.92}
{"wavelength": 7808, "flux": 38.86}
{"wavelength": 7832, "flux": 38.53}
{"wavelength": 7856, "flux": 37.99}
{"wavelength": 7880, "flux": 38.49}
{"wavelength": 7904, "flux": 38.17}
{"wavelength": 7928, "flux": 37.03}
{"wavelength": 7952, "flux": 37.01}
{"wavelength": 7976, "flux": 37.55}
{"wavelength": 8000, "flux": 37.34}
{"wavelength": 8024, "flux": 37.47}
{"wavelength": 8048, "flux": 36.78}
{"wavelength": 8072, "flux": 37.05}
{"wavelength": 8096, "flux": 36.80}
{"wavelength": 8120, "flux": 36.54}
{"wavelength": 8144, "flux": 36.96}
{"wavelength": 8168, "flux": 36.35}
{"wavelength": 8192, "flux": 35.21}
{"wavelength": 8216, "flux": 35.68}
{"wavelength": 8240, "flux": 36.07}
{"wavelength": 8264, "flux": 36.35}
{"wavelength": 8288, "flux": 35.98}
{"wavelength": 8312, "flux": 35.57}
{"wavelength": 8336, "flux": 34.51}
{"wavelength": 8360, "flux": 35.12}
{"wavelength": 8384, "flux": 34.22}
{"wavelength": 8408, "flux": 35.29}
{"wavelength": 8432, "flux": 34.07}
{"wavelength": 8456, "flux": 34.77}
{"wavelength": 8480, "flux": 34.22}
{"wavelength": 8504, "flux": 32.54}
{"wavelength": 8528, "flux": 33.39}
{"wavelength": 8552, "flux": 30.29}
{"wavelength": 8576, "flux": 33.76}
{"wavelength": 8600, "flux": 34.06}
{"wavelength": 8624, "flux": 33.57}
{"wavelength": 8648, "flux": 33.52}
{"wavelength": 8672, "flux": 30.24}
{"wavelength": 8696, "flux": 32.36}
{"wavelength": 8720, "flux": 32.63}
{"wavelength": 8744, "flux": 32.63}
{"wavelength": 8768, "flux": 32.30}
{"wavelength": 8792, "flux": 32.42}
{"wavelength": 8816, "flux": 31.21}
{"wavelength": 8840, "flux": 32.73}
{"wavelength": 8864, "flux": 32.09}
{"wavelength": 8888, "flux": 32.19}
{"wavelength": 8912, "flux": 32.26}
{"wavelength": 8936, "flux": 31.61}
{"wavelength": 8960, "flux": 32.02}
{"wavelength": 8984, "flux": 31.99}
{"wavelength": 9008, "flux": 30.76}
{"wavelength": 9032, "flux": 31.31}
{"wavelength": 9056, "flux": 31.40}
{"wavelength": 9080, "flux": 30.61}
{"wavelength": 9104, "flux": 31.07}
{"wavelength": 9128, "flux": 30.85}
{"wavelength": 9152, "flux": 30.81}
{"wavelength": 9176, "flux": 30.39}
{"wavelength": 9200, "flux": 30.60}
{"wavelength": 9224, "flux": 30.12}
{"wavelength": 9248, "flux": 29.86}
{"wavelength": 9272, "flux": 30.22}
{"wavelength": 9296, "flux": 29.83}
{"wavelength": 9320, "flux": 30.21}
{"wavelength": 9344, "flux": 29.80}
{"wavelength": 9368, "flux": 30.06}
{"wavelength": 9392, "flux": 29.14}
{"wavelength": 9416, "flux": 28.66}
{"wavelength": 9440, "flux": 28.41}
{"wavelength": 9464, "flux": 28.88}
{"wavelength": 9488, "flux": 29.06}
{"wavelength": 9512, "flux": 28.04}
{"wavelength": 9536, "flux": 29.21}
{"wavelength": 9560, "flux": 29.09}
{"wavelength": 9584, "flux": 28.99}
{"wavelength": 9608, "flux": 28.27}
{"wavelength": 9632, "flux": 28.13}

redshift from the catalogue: 0.000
